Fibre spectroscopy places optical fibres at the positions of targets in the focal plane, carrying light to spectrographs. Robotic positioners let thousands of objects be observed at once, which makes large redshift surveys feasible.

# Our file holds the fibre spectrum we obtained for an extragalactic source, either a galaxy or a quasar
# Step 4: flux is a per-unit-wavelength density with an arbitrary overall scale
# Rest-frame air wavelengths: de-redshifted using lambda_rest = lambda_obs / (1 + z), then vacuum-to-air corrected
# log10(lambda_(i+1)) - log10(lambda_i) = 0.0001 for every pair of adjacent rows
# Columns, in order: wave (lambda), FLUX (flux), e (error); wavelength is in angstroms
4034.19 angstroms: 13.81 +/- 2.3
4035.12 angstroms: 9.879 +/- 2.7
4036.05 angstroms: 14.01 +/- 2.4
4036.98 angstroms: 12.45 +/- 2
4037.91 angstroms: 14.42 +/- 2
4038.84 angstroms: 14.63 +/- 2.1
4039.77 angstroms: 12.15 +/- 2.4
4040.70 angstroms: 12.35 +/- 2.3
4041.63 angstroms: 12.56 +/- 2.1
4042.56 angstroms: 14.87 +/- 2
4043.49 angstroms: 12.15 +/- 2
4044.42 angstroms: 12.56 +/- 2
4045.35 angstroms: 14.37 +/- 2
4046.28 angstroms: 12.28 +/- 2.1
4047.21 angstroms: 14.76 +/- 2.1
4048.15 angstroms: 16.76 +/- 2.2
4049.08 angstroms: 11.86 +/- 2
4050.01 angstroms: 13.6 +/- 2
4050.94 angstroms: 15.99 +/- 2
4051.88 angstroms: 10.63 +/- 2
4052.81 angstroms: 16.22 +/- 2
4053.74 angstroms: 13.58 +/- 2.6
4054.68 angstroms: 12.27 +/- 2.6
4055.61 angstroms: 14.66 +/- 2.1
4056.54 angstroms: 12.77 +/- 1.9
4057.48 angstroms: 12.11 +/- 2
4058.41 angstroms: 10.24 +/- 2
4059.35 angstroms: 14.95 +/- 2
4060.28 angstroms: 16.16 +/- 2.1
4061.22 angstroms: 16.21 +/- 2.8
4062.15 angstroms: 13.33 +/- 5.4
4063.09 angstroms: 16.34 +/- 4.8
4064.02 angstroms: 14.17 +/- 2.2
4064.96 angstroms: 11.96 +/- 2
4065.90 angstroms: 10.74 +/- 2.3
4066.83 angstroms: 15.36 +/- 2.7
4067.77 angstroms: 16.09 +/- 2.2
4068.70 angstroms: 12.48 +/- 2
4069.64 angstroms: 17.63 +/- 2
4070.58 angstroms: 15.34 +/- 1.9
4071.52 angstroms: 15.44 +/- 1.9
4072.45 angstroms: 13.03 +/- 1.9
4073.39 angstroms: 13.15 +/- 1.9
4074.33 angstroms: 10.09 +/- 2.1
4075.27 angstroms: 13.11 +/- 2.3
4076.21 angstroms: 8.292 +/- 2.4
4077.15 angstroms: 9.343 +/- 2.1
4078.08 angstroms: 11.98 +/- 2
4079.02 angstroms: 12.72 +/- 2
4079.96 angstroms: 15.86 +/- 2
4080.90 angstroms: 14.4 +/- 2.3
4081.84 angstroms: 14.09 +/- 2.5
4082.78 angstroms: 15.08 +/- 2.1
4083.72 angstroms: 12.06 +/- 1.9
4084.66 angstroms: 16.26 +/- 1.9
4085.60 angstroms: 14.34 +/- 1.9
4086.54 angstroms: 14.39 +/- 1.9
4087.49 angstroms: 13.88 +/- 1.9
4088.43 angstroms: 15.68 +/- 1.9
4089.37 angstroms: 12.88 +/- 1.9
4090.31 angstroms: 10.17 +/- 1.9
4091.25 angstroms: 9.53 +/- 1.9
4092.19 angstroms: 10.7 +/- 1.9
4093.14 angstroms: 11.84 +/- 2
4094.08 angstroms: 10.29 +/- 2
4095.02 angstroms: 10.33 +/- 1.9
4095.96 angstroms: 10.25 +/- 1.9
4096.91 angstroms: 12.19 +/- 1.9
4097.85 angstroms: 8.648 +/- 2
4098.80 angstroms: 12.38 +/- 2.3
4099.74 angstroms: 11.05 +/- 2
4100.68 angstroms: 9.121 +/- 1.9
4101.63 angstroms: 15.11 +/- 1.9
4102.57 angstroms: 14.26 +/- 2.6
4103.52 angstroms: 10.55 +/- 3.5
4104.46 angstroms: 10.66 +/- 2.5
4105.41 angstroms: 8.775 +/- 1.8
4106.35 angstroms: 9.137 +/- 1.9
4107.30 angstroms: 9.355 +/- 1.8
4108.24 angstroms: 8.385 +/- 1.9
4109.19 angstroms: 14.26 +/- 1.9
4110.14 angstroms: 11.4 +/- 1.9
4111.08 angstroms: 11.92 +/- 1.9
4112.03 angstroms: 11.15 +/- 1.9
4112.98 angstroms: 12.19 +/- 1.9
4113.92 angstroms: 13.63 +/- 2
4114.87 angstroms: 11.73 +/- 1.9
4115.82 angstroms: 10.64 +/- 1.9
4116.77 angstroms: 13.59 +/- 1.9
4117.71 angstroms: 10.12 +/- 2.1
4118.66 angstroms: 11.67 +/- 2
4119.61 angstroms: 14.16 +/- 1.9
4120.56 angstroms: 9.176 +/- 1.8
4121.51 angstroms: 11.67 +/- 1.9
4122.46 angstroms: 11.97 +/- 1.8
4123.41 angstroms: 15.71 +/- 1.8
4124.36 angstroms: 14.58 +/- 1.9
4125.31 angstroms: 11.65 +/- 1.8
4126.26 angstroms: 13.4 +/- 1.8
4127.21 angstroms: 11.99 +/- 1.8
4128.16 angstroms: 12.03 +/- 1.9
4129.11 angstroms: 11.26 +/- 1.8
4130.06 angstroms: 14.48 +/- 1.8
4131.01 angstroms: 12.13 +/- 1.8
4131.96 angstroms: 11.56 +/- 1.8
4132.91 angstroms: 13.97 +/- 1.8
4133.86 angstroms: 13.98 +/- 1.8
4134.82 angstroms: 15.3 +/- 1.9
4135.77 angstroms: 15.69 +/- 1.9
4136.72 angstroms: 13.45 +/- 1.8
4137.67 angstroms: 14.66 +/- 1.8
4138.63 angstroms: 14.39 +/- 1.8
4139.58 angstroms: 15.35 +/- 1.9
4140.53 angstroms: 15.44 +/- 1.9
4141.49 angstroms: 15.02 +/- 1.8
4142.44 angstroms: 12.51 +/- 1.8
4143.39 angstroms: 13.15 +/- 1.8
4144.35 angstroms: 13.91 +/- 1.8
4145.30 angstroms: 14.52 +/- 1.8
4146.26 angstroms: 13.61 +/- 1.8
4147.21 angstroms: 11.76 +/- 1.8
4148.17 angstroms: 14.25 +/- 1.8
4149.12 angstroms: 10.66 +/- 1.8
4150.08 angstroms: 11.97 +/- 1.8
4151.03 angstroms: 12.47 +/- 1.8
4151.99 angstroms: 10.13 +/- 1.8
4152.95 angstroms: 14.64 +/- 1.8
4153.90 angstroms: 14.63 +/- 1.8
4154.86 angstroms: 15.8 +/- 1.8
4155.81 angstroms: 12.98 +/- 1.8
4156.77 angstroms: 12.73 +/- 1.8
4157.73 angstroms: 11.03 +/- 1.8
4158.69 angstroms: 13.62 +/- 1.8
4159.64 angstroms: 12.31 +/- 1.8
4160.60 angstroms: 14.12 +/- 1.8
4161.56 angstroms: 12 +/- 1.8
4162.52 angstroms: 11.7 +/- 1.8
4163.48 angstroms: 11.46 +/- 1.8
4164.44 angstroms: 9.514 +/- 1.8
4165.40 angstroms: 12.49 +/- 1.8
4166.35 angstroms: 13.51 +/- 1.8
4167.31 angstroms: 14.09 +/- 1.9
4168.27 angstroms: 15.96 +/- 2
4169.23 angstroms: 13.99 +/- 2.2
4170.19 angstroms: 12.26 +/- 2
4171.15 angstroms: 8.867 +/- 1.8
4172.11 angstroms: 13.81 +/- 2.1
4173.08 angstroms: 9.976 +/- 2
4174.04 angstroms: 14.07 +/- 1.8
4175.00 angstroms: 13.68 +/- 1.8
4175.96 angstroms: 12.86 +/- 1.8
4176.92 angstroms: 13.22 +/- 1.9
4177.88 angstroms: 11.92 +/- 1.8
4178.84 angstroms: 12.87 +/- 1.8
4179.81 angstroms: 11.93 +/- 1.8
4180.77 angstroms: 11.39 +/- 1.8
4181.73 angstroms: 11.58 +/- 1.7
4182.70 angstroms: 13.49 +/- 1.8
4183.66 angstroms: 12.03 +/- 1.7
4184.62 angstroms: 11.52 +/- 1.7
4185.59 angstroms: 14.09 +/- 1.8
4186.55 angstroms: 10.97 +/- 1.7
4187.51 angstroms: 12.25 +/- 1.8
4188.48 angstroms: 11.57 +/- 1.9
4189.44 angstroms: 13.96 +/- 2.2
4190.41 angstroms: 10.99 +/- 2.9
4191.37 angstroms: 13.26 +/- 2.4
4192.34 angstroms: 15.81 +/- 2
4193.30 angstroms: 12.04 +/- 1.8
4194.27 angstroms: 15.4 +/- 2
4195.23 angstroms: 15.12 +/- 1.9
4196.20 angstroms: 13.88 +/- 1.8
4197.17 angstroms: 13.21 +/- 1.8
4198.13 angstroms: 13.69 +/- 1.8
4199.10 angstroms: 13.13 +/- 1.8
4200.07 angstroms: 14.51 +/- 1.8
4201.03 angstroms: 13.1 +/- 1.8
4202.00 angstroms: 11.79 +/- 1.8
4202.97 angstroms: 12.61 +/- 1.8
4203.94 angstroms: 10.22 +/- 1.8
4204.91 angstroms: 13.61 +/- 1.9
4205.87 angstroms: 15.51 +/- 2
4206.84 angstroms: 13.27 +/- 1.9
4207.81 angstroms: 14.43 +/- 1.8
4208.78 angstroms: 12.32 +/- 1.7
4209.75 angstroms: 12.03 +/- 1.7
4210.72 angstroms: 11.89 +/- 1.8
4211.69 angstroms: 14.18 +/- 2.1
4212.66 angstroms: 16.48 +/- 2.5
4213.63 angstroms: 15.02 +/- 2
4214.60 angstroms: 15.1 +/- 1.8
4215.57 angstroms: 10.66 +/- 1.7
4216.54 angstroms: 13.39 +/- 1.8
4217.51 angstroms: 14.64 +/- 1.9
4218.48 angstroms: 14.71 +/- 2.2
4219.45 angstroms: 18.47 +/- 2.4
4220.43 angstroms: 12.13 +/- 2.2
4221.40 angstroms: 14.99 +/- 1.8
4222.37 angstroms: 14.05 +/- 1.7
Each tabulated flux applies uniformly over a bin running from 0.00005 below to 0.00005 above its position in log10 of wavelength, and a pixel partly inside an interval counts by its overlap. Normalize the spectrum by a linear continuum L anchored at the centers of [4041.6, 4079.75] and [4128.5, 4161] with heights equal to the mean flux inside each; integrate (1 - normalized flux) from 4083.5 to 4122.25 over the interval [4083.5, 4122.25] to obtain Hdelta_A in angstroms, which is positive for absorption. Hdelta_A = 5.1 angstroms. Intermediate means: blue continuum 13.5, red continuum 13.4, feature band 11.7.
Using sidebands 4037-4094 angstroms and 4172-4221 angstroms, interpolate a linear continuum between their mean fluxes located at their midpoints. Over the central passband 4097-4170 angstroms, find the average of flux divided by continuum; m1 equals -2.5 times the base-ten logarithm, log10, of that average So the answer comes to 0.06 mag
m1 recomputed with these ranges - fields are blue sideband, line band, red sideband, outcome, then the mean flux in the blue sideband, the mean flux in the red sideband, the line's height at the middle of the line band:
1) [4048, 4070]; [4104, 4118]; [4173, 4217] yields 0.22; 14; 13.1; 13.6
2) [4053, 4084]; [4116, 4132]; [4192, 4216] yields 0.09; 13.5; 13.6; 13.5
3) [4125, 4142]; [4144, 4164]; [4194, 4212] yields 0.06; 13.7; 13.3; 13.6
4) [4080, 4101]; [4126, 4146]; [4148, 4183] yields -0.10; 12.3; 12.6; 12.5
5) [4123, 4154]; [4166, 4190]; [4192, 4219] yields 0.08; 13.4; 13.6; 13.6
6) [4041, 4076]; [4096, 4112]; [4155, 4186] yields 0.20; 13.7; 12.6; 13.3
